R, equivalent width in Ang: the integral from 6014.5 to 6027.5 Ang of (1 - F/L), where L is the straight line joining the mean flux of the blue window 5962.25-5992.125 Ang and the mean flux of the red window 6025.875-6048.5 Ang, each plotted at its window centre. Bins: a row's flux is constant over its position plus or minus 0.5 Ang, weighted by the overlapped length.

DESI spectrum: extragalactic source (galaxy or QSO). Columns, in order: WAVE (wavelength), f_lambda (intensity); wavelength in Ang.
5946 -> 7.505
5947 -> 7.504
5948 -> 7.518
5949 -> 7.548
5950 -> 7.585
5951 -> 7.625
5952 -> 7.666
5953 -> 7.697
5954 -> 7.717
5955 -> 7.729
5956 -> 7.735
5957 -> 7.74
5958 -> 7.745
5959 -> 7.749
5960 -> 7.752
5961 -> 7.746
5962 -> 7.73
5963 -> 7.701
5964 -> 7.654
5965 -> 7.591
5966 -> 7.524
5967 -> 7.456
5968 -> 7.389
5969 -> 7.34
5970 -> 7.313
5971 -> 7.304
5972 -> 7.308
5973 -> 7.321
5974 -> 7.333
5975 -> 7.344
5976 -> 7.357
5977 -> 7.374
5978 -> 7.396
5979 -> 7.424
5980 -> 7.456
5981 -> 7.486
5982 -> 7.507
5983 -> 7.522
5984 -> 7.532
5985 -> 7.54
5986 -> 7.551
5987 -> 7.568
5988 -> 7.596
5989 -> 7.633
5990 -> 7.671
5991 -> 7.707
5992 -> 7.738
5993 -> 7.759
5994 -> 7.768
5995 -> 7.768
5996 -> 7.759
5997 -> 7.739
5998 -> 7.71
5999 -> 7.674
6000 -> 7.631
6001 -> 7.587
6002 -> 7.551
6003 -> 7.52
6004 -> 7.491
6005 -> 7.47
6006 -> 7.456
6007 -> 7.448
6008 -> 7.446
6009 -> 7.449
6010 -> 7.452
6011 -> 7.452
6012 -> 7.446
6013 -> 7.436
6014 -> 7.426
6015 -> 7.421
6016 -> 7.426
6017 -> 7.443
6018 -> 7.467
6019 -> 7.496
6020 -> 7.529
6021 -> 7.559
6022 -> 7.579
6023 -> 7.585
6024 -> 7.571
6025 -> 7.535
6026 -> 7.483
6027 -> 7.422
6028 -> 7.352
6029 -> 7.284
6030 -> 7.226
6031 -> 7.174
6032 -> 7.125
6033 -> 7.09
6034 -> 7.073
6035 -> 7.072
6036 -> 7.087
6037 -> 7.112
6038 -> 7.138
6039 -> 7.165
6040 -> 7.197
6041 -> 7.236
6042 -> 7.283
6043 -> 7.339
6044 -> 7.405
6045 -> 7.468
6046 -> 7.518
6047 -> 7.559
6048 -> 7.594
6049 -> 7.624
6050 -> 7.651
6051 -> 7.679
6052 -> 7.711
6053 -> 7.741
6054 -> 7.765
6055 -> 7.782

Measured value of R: -0.3 Ang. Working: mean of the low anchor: 7.49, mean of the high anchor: 7.27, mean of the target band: 7.5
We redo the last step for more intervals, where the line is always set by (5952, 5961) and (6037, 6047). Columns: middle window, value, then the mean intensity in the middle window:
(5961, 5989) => 0.60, 7.48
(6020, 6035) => 0.05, 7.36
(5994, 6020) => -0.17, 7.53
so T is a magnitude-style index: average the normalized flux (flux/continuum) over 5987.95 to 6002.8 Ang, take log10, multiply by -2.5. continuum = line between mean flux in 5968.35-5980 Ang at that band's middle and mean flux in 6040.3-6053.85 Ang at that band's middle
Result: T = -0.04 mag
